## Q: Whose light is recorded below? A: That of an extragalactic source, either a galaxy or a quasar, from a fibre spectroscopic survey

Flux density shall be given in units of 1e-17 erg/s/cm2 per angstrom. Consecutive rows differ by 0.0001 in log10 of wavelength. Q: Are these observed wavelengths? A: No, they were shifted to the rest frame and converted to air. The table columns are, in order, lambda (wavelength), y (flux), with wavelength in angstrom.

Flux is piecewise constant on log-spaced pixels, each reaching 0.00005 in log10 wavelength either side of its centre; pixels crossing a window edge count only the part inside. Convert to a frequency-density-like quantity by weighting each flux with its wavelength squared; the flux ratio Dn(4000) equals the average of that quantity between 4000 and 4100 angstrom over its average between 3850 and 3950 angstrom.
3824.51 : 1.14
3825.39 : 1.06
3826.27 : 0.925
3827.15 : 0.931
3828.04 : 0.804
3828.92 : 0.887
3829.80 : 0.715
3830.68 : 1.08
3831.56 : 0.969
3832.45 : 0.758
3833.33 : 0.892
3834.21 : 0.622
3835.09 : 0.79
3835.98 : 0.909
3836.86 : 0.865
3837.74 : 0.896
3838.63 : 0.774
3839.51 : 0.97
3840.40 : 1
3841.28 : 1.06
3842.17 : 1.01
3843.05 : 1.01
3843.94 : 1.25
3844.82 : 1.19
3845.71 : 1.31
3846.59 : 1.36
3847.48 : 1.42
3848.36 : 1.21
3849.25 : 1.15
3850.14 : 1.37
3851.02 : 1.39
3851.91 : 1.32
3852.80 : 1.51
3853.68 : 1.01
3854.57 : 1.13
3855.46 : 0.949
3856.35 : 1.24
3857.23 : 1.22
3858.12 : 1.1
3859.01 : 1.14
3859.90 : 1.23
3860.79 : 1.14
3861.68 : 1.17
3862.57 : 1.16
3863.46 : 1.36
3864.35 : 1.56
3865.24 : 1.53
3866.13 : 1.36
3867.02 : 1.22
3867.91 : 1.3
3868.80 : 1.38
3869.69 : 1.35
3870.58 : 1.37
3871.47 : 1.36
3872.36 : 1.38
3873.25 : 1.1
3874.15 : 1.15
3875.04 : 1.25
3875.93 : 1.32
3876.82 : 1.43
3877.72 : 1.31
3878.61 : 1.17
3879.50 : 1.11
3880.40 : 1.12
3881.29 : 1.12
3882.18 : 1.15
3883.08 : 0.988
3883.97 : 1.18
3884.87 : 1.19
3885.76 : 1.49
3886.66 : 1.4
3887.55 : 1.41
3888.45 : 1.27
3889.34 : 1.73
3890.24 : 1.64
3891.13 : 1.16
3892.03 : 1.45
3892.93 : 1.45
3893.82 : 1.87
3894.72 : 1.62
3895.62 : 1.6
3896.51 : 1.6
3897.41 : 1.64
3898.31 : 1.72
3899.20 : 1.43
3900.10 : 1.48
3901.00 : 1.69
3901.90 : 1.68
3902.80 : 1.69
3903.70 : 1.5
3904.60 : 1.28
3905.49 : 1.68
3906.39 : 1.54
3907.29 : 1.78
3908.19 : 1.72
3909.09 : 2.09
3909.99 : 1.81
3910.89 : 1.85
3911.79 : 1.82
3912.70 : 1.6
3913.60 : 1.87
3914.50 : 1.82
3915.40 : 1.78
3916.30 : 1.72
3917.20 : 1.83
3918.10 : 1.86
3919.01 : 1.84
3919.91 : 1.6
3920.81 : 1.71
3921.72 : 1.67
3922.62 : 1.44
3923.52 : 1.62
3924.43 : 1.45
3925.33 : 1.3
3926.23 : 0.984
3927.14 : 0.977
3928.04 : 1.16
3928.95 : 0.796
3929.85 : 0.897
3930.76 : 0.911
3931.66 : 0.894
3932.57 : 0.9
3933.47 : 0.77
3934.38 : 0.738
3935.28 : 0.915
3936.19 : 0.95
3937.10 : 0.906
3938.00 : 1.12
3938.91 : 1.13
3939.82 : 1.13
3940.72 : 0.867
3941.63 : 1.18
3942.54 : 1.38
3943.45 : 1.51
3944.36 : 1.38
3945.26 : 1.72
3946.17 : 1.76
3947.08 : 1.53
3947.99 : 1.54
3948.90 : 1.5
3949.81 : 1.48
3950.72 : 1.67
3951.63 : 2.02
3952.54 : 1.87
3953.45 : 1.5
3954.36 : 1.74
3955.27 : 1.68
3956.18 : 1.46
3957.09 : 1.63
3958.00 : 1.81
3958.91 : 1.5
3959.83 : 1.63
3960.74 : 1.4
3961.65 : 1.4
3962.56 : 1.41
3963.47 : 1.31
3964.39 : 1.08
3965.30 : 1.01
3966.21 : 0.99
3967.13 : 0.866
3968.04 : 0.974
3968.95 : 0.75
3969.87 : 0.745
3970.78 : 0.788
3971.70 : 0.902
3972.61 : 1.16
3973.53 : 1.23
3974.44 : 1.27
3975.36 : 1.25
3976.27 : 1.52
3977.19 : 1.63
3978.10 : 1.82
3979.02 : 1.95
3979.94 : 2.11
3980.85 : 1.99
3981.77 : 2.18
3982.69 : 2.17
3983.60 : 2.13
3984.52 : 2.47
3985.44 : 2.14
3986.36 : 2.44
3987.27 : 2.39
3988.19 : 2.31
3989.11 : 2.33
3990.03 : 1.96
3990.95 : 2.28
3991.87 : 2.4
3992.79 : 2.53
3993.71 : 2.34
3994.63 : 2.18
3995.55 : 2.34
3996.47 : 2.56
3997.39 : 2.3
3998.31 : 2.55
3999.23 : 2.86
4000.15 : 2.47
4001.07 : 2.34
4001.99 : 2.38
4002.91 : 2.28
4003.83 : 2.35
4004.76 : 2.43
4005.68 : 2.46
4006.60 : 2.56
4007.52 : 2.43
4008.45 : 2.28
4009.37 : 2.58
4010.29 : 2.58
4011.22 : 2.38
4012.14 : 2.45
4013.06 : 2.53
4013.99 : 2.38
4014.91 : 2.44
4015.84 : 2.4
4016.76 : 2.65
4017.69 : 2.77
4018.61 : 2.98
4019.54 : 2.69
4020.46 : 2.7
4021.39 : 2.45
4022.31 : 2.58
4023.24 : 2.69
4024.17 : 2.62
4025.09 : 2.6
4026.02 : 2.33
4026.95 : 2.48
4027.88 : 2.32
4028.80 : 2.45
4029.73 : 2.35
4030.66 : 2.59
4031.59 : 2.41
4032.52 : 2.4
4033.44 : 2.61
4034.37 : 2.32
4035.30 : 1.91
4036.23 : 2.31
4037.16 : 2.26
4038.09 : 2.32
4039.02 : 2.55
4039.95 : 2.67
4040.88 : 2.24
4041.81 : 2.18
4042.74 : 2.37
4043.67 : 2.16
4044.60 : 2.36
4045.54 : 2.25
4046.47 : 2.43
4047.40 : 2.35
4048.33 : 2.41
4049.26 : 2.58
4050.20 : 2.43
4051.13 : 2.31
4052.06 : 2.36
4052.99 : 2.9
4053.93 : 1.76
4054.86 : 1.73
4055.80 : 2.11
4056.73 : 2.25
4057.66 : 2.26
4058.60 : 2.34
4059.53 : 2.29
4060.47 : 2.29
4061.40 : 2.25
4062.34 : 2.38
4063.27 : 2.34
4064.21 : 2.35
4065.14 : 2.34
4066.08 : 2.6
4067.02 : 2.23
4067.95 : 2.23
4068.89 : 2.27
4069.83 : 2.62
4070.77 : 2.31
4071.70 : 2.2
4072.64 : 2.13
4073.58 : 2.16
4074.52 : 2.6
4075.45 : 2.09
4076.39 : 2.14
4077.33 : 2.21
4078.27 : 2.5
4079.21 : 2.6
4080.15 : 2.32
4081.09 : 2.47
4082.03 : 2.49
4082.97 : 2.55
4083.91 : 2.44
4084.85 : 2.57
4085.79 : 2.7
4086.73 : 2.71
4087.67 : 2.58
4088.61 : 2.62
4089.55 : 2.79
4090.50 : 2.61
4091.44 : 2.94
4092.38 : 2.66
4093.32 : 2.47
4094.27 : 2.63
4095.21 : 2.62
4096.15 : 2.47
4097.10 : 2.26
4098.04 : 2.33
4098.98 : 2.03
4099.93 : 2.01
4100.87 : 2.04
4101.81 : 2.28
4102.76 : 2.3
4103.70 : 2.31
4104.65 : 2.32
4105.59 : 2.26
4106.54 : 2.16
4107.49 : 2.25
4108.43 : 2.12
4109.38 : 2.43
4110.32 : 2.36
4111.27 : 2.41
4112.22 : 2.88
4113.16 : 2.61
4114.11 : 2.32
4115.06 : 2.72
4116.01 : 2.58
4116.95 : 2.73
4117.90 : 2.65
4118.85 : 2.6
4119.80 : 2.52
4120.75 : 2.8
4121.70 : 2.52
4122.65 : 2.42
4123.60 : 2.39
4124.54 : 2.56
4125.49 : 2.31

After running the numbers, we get 1.89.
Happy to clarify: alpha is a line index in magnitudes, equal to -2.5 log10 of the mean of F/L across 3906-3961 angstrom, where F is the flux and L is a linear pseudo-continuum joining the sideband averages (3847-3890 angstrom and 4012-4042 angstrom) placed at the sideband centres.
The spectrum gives 0.20 mag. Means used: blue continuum 1.27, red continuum 2.48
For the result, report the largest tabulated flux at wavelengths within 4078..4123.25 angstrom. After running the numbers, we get 2.94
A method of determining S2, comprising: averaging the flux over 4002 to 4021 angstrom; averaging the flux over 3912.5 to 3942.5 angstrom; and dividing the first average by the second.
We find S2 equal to 2.0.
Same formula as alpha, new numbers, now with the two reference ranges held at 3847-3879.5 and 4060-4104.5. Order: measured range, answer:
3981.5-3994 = -0.195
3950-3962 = 0.071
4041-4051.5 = -0.060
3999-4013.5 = -0.217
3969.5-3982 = 0.262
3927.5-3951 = 0.379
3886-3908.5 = -0.082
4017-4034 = -0.209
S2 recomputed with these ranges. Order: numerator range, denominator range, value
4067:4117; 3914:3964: 1.73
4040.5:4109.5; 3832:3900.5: 1.89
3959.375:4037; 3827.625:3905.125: 1.69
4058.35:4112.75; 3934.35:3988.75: 1.60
